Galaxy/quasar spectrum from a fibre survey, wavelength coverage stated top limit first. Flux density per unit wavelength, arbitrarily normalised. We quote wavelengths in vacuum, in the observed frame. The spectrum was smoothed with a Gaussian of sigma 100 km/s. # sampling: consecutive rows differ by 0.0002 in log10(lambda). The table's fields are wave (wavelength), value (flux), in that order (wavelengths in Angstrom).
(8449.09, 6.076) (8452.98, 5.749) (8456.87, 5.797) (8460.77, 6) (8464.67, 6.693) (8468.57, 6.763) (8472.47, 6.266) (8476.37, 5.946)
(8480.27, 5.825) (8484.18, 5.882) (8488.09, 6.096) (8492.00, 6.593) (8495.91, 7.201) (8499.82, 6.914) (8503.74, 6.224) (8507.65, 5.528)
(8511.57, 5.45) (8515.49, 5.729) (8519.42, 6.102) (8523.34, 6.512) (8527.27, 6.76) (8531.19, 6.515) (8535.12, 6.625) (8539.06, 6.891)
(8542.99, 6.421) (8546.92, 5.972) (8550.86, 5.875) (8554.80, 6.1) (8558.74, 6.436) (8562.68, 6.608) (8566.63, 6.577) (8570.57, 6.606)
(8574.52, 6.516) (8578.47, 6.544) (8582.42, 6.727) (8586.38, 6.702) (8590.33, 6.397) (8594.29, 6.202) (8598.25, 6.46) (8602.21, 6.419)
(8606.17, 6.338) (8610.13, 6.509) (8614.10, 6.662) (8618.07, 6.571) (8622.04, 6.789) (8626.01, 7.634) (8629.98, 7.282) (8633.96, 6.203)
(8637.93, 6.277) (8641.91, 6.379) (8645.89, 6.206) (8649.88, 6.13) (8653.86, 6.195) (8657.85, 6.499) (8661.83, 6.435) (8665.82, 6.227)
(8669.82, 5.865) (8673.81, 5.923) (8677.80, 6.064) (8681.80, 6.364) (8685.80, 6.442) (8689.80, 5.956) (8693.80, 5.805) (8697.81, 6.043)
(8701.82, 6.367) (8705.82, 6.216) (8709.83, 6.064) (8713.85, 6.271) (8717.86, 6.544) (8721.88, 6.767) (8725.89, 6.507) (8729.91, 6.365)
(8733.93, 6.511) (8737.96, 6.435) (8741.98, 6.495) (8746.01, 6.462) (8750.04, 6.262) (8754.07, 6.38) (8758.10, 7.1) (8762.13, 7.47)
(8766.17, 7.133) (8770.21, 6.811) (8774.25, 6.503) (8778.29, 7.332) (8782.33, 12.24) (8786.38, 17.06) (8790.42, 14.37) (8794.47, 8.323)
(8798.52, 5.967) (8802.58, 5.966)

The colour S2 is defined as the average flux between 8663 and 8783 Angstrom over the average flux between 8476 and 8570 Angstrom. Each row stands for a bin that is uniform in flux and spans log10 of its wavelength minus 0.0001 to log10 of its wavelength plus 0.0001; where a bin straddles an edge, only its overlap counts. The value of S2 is 1.04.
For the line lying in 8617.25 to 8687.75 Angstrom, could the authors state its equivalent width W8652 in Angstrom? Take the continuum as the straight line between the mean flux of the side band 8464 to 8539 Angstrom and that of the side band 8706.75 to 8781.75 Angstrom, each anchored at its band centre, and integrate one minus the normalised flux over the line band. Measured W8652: 1.70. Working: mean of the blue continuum 6.3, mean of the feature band 6.41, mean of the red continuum 6.74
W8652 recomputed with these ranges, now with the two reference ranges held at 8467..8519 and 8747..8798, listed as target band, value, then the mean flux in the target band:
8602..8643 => 4.04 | 6.66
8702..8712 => 2.43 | 6.18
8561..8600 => 2.55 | 6.53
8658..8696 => 8.44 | 6.14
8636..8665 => 5.11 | 6.3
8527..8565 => 1.50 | 6.41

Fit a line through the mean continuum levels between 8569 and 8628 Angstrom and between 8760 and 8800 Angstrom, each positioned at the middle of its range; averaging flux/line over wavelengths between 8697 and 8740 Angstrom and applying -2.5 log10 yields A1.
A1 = 0.302 mag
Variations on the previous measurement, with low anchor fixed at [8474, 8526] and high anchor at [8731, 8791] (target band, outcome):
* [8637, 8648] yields 0.15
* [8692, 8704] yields 0.25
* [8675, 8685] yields 0.21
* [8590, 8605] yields 0.09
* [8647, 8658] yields 0.17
